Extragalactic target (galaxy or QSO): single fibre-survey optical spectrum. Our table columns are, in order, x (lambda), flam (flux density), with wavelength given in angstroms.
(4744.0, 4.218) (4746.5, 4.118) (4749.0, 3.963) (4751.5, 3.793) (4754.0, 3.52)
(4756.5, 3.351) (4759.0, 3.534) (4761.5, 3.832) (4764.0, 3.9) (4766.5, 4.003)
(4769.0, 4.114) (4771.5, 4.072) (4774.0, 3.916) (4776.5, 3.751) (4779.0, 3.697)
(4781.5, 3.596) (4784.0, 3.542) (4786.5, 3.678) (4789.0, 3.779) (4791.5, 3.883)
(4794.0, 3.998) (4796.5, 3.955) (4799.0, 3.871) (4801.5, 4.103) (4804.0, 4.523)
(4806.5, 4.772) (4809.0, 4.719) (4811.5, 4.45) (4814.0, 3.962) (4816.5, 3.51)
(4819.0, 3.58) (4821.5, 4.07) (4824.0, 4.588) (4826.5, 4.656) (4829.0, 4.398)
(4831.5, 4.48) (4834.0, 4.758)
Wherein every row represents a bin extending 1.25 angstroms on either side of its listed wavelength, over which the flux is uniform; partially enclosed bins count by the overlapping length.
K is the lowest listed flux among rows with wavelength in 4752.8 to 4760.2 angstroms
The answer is 3.351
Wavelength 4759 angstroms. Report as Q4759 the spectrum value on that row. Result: 3.534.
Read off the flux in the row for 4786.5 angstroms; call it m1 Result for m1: 3.678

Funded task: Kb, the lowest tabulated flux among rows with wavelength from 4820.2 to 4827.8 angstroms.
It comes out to 4.07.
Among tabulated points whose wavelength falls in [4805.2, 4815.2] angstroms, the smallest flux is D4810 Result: 3.962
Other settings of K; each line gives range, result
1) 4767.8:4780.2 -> 3.697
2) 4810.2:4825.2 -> 3.51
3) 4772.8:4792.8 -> 3.542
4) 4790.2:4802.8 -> 3.871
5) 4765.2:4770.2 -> 4.003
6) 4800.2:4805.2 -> 4.103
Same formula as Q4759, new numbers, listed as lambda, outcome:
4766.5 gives 4.003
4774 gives 3.916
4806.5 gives 4.772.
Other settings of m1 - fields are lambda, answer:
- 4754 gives 3.52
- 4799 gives 3.871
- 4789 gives 3.779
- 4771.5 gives 4.072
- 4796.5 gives 3.955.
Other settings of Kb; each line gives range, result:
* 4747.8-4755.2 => 3.52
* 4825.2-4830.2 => 4.398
